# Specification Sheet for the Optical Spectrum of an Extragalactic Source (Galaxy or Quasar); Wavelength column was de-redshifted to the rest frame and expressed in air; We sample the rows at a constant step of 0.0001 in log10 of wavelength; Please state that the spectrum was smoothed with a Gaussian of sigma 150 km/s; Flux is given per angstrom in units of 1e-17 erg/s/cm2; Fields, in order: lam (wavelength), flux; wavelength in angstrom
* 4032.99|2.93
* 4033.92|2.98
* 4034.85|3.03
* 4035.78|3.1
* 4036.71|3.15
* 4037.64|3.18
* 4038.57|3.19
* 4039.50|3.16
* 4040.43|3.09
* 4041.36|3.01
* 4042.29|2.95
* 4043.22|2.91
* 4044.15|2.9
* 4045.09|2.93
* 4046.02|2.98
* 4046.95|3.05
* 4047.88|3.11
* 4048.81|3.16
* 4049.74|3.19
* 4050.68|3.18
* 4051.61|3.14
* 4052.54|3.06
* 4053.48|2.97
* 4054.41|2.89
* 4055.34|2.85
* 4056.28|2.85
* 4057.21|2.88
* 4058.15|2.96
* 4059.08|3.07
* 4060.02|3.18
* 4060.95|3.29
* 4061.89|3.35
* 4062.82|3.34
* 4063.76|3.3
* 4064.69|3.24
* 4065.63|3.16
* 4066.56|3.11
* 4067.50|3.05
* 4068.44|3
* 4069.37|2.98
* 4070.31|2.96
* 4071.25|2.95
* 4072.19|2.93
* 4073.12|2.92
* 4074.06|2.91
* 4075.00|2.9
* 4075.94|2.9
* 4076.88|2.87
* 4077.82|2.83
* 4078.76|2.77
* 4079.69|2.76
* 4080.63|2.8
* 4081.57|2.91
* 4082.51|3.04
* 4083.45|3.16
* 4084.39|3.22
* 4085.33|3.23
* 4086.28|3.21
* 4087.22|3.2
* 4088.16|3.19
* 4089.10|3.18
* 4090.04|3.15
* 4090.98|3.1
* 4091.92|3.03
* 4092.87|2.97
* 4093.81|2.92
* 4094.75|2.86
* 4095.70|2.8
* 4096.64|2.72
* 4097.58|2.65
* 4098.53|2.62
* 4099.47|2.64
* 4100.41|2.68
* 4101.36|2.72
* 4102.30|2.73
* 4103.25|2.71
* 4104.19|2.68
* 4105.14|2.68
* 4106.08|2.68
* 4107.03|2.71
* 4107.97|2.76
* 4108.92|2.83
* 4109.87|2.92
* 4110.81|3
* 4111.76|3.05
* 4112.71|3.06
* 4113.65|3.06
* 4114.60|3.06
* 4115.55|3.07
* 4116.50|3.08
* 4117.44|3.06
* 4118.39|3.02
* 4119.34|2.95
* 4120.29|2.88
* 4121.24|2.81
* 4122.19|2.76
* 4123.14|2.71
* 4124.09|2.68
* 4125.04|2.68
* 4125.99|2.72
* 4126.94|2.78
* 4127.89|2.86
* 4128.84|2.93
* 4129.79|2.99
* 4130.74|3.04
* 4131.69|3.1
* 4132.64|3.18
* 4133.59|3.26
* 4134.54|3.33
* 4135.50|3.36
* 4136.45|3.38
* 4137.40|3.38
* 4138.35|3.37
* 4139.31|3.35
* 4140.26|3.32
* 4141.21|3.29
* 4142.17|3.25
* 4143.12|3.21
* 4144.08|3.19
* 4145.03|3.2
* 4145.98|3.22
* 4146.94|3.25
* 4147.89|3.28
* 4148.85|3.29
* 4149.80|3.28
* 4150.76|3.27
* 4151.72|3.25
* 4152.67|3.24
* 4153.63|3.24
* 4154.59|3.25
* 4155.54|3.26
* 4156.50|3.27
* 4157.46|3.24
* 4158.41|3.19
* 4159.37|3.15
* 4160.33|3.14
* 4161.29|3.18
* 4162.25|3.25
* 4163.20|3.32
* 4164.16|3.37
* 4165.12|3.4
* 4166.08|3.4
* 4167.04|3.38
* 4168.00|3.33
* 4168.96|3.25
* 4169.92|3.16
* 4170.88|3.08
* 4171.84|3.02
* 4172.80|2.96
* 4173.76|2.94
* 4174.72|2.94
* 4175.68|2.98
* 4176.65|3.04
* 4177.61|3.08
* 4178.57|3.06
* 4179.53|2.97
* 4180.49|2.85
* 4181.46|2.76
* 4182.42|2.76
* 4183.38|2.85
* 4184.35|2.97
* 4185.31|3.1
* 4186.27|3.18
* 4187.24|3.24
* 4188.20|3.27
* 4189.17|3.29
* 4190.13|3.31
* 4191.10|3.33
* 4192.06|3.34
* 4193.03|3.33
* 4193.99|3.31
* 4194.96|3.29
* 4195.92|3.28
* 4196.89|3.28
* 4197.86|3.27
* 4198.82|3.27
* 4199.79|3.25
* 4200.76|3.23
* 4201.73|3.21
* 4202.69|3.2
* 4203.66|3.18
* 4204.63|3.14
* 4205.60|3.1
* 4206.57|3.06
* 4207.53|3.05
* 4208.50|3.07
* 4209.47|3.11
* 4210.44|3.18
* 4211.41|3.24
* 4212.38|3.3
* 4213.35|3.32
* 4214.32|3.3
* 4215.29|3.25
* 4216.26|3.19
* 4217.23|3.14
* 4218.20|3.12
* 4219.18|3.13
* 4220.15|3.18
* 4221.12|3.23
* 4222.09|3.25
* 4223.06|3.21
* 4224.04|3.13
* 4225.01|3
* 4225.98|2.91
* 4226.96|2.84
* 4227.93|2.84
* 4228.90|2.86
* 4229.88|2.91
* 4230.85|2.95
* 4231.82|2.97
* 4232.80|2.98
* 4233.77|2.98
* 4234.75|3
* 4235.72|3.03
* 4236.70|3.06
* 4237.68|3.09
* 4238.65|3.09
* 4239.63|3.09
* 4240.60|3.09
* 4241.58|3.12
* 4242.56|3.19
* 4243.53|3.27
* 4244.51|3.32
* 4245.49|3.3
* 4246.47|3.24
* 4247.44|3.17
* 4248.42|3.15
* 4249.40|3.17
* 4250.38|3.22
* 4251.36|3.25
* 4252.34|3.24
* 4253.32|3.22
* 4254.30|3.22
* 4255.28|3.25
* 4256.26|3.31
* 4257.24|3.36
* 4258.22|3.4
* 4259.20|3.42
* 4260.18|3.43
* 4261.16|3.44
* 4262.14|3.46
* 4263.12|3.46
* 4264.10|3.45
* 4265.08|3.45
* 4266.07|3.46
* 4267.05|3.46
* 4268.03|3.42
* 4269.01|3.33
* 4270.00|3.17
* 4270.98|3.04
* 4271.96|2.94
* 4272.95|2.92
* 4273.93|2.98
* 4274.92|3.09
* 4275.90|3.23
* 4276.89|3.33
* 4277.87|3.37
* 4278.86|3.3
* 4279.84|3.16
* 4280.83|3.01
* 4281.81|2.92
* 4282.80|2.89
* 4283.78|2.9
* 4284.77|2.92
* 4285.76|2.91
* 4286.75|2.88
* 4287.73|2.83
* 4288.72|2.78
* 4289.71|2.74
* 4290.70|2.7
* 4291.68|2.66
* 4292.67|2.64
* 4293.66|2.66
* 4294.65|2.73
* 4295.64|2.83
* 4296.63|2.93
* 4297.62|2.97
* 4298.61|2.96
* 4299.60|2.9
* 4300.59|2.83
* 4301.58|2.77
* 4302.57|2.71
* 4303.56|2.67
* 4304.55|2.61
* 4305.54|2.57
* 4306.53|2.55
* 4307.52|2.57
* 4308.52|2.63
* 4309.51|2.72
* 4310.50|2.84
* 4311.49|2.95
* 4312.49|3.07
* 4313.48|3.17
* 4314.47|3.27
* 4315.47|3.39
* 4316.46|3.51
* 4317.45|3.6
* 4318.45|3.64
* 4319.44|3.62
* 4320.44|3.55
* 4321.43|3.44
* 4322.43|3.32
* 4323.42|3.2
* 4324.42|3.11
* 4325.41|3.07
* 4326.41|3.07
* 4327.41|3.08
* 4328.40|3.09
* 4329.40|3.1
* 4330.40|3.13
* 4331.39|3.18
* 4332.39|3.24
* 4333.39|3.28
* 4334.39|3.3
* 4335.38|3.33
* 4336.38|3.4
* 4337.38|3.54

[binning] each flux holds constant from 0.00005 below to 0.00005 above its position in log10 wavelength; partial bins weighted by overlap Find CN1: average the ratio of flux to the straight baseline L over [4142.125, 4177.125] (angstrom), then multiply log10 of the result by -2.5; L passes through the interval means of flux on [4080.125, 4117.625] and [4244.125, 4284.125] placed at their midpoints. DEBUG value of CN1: -0.06 mag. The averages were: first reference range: 2.93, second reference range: 3.24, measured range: 3.21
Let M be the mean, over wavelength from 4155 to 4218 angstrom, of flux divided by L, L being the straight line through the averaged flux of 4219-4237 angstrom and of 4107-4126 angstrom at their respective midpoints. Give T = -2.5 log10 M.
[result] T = -0.07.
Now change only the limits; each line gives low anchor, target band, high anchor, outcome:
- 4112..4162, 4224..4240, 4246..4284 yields 0.081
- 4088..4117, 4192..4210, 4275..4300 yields -0.107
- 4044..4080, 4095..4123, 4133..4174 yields 0.110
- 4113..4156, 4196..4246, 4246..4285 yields 0.022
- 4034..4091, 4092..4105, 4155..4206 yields 0.124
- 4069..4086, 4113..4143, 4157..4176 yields 0.009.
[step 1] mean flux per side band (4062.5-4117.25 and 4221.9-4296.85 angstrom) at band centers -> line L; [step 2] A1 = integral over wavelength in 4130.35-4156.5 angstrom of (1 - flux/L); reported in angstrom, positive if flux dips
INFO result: -2.3 angstrom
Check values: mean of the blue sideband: 2.95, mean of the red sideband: 3.1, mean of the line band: 3.26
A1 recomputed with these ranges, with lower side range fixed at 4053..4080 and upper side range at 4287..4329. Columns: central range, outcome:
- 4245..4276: -3.0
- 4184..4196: -1.0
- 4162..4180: -1.0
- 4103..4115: 0.6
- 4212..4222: -0.8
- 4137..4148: -1.0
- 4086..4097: -0.1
